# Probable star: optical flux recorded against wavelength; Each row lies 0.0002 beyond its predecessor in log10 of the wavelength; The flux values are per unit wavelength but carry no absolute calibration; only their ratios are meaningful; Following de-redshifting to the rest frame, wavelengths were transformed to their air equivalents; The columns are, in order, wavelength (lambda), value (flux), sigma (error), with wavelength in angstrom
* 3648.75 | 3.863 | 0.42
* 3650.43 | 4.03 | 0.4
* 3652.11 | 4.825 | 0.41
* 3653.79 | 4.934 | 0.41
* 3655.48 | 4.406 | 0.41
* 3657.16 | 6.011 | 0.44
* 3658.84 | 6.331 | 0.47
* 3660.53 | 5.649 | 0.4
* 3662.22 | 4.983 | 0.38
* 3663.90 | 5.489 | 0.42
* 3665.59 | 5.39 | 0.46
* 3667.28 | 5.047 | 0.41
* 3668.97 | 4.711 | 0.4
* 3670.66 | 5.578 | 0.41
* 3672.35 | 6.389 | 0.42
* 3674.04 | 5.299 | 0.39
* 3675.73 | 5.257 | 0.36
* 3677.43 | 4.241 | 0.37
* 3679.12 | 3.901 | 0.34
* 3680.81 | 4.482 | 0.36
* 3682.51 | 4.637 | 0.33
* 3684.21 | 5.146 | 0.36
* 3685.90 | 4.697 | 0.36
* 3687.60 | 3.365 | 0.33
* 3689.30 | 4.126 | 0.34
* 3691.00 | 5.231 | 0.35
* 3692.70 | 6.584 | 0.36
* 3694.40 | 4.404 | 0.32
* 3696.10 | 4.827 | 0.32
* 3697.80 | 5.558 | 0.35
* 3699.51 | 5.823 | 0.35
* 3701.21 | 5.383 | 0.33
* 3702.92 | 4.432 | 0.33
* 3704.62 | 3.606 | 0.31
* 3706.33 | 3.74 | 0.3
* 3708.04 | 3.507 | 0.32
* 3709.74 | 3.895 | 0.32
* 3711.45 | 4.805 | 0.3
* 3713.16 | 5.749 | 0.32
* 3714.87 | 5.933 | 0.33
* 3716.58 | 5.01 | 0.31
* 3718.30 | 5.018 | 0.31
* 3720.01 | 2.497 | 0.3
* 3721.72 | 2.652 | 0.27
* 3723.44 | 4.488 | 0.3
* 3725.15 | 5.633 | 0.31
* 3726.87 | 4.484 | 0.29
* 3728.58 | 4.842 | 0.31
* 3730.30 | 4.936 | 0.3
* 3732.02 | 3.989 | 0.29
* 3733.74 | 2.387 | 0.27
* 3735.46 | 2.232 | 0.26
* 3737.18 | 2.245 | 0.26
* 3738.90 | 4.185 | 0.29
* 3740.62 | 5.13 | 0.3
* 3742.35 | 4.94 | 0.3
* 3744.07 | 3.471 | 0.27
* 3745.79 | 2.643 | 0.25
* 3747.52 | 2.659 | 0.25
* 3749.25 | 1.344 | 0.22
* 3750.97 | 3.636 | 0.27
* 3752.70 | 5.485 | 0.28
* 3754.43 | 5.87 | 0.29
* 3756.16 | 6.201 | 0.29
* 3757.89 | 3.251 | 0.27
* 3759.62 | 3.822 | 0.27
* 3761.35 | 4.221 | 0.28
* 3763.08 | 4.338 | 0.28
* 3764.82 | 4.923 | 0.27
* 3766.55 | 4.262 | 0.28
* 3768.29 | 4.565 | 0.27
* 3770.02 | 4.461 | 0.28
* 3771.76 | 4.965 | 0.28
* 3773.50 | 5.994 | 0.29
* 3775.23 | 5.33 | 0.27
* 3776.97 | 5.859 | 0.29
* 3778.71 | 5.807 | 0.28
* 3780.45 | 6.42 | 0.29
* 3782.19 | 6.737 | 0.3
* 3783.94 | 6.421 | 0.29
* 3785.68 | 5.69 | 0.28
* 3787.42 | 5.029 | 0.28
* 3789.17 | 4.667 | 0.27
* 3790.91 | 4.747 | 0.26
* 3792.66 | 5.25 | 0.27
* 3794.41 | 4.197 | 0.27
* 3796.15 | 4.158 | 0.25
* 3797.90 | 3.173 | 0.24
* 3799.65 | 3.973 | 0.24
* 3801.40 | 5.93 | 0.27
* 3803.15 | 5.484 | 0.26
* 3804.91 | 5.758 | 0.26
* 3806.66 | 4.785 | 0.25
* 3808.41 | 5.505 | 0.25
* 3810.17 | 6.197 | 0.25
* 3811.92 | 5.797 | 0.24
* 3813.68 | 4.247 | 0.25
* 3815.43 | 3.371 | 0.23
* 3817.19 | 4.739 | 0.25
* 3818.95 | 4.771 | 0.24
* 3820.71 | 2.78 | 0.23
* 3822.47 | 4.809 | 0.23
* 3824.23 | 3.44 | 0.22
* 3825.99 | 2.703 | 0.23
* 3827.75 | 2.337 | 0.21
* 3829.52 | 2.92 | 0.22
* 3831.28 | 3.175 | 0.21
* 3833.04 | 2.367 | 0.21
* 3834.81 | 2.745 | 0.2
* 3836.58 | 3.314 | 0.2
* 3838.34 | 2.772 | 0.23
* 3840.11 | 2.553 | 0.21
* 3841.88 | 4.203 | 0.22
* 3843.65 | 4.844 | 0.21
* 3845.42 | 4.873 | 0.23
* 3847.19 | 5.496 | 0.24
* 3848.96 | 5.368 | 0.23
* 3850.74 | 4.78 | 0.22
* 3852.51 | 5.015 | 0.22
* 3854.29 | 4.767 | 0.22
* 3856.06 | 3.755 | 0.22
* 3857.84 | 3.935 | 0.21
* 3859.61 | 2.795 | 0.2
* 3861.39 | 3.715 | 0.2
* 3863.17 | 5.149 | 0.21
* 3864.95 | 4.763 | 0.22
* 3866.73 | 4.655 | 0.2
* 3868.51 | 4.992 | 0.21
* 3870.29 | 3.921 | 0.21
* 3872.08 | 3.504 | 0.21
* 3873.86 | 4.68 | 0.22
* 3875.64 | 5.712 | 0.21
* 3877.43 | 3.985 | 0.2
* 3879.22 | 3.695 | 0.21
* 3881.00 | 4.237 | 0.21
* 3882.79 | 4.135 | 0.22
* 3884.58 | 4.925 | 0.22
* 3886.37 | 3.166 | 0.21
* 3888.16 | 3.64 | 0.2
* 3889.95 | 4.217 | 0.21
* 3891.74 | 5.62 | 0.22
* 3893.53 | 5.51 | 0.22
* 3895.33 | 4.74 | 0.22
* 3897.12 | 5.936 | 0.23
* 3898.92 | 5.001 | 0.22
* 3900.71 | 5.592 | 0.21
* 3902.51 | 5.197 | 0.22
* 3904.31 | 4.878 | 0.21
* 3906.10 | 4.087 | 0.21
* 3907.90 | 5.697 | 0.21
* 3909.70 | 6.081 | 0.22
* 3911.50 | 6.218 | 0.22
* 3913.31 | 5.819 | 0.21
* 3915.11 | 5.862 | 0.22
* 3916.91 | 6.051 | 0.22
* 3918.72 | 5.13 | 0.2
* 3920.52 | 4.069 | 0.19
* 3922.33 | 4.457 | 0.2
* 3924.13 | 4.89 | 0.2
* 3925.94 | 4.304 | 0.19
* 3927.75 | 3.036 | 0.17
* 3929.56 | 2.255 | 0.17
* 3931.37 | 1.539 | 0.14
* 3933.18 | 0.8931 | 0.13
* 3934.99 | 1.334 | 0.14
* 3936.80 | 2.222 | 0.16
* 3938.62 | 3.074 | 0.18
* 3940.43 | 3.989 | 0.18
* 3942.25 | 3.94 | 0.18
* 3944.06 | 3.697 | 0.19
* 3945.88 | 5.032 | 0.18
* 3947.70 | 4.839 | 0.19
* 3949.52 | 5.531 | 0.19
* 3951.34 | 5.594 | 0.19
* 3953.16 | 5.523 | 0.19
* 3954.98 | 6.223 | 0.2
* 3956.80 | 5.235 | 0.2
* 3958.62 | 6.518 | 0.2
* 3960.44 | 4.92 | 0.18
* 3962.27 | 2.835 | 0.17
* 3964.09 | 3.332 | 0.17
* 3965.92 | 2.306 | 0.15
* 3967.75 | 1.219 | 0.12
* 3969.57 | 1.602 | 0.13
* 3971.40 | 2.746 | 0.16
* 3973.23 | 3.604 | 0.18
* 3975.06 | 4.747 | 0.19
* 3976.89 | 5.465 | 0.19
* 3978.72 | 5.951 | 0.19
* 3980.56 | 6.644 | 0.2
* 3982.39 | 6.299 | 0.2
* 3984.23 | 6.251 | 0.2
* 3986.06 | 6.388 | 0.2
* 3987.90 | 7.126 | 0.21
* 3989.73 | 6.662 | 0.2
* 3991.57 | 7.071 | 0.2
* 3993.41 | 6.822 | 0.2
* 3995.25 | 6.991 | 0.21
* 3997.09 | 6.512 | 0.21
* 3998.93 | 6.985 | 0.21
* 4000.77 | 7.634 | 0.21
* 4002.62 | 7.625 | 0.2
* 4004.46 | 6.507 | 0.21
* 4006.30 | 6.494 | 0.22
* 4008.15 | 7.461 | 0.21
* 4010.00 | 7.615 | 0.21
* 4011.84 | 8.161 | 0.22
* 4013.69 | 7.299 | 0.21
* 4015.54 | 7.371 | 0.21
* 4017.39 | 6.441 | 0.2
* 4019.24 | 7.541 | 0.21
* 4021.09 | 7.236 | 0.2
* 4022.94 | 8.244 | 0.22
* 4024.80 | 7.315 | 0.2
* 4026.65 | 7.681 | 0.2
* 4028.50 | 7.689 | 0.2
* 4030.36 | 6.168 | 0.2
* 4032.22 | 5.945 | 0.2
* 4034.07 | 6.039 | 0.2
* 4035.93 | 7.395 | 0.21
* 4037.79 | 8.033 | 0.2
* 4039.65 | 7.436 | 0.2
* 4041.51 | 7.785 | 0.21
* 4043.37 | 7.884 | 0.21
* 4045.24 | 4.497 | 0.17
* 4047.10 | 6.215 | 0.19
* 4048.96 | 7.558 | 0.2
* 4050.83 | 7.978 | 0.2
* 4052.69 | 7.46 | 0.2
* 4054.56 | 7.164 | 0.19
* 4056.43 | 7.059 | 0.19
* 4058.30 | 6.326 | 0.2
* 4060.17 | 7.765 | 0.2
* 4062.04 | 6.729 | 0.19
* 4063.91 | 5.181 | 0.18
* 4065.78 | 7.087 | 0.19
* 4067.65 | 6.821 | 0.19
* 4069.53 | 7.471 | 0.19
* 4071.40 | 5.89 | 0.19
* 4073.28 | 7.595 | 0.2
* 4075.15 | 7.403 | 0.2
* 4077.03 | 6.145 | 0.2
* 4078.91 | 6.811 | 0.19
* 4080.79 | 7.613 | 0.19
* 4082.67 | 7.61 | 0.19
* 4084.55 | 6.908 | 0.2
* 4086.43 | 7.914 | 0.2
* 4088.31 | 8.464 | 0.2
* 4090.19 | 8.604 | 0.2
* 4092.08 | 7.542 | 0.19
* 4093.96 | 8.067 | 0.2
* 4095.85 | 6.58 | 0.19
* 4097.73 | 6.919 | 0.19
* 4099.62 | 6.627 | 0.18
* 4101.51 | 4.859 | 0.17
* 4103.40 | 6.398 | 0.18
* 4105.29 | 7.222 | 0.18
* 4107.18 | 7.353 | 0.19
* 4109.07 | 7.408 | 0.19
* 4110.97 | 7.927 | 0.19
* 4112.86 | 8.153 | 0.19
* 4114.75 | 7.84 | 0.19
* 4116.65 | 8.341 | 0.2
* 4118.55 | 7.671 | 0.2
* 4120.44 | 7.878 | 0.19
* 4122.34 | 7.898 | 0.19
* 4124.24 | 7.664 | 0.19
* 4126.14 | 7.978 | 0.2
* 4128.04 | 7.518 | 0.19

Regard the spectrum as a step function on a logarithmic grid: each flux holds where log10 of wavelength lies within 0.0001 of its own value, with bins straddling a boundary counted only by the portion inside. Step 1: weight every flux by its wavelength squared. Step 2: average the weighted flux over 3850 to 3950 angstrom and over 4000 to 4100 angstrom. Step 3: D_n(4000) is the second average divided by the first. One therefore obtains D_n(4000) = 1.77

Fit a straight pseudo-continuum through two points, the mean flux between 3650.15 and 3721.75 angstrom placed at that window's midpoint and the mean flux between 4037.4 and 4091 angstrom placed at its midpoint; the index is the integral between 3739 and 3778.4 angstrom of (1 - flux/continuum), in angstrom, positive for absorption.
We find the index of 6.4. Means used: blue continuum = 4.86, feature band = 4.44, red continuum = 7.14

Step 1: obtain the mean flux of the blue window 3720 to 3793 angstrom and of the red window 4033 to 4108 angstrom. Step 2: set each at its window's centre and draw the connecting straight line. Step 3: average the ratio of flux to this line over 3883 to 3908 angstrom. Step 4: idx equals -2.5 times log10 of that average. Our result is 0.169 mag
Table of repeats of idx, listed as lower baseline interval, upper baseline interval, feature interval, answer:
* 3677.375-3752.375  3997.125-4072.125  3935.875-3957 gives 0.354 mag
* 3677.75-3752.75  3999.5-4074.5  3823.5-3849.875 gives 0.445 mag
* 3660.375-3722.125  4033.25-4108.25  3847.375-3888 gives 0.319 mag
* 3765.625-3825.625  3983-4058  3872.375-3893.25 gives 0.303 mag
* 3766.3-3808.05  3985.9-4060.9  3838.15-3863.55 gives 0.307 mag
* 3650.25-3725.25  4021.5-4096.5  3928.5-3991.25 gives 0.457 mag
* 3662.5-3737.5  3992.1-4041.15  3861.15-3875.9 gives 0.295 mag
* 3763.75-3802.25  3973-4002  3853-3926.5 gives 0.221 mag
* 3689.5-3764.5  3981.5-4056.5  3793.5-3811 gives 0.025 mag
